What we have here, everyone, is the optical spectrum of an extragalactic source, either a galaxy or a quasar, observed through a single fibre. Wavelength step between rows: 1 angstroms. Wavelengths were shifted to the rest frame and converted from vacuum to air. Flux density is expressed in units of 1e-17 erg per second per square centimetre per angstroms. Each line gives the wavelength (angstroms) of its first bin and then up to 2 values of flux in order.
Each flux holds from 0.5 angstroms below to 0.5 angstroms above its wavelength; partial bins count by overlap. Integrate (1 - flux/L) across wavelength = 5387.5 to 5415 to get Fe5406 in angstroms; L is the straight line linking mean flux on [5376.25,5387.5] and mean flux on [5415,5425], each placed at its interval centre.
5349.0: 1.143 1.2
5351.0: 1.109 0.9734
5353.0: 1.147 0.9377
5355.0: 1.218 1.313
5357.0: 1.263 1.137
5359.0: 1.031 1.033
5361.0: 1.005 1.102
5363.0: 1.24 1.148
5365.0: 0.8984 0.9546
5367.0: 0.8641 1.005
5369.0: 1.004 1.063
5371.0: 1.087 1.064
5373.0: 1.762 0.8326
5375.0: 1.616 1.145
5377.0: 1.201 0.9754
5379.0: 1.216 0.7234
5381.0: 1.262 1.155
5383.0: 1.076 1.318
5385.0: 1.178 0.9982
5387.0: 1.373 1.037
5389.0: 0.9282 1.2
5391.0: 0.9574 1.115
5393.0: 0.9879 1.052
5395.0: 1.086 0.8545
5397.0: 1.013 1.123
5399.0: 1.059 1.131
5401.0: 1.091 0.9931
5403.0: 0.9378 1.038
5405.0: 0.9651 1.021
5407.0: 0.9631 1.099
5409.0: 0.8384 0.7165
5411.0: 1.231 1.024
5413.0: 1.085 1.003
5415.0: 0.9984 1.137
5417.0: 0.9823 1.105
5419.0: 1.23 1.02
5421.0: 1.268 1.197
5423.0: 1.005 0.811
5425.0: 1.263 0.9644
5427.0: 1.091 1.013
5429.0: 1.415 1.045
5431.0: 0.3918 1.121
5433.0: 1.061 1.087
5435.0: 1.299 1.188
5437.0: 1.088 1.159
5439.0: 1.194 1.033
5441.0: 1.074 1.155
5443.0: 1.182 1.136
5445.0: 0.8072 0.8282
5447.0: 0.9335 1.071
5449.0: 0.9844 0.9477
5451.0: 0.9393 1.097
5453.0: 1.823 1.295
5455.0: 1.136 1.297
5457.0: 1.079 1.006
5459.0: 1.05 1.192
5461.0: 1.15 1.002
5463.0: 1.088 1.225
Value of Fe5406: 2.3 angstroms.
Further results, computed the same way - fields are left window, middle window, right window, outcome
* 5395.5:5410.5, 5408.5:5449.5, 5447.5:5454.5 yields 1.09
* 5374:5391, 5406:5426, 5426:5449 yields 0.73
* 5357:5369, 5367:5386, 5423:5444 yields -1.53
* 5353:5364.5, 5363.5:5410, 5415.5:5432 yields 1.29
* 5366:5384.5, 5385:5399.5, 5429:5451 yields 0.59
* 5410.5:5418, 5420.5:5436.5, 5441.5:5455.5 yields 0.05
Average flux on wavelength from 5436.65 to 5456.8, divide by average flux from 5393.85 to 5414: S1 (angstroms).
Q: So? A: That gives 1.1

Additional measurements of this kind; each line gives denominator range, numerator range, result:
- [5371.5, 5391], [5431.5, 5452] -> 0.92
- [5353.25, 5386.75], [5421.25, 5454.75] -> 0.97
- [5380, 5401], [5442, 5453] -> 0.96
